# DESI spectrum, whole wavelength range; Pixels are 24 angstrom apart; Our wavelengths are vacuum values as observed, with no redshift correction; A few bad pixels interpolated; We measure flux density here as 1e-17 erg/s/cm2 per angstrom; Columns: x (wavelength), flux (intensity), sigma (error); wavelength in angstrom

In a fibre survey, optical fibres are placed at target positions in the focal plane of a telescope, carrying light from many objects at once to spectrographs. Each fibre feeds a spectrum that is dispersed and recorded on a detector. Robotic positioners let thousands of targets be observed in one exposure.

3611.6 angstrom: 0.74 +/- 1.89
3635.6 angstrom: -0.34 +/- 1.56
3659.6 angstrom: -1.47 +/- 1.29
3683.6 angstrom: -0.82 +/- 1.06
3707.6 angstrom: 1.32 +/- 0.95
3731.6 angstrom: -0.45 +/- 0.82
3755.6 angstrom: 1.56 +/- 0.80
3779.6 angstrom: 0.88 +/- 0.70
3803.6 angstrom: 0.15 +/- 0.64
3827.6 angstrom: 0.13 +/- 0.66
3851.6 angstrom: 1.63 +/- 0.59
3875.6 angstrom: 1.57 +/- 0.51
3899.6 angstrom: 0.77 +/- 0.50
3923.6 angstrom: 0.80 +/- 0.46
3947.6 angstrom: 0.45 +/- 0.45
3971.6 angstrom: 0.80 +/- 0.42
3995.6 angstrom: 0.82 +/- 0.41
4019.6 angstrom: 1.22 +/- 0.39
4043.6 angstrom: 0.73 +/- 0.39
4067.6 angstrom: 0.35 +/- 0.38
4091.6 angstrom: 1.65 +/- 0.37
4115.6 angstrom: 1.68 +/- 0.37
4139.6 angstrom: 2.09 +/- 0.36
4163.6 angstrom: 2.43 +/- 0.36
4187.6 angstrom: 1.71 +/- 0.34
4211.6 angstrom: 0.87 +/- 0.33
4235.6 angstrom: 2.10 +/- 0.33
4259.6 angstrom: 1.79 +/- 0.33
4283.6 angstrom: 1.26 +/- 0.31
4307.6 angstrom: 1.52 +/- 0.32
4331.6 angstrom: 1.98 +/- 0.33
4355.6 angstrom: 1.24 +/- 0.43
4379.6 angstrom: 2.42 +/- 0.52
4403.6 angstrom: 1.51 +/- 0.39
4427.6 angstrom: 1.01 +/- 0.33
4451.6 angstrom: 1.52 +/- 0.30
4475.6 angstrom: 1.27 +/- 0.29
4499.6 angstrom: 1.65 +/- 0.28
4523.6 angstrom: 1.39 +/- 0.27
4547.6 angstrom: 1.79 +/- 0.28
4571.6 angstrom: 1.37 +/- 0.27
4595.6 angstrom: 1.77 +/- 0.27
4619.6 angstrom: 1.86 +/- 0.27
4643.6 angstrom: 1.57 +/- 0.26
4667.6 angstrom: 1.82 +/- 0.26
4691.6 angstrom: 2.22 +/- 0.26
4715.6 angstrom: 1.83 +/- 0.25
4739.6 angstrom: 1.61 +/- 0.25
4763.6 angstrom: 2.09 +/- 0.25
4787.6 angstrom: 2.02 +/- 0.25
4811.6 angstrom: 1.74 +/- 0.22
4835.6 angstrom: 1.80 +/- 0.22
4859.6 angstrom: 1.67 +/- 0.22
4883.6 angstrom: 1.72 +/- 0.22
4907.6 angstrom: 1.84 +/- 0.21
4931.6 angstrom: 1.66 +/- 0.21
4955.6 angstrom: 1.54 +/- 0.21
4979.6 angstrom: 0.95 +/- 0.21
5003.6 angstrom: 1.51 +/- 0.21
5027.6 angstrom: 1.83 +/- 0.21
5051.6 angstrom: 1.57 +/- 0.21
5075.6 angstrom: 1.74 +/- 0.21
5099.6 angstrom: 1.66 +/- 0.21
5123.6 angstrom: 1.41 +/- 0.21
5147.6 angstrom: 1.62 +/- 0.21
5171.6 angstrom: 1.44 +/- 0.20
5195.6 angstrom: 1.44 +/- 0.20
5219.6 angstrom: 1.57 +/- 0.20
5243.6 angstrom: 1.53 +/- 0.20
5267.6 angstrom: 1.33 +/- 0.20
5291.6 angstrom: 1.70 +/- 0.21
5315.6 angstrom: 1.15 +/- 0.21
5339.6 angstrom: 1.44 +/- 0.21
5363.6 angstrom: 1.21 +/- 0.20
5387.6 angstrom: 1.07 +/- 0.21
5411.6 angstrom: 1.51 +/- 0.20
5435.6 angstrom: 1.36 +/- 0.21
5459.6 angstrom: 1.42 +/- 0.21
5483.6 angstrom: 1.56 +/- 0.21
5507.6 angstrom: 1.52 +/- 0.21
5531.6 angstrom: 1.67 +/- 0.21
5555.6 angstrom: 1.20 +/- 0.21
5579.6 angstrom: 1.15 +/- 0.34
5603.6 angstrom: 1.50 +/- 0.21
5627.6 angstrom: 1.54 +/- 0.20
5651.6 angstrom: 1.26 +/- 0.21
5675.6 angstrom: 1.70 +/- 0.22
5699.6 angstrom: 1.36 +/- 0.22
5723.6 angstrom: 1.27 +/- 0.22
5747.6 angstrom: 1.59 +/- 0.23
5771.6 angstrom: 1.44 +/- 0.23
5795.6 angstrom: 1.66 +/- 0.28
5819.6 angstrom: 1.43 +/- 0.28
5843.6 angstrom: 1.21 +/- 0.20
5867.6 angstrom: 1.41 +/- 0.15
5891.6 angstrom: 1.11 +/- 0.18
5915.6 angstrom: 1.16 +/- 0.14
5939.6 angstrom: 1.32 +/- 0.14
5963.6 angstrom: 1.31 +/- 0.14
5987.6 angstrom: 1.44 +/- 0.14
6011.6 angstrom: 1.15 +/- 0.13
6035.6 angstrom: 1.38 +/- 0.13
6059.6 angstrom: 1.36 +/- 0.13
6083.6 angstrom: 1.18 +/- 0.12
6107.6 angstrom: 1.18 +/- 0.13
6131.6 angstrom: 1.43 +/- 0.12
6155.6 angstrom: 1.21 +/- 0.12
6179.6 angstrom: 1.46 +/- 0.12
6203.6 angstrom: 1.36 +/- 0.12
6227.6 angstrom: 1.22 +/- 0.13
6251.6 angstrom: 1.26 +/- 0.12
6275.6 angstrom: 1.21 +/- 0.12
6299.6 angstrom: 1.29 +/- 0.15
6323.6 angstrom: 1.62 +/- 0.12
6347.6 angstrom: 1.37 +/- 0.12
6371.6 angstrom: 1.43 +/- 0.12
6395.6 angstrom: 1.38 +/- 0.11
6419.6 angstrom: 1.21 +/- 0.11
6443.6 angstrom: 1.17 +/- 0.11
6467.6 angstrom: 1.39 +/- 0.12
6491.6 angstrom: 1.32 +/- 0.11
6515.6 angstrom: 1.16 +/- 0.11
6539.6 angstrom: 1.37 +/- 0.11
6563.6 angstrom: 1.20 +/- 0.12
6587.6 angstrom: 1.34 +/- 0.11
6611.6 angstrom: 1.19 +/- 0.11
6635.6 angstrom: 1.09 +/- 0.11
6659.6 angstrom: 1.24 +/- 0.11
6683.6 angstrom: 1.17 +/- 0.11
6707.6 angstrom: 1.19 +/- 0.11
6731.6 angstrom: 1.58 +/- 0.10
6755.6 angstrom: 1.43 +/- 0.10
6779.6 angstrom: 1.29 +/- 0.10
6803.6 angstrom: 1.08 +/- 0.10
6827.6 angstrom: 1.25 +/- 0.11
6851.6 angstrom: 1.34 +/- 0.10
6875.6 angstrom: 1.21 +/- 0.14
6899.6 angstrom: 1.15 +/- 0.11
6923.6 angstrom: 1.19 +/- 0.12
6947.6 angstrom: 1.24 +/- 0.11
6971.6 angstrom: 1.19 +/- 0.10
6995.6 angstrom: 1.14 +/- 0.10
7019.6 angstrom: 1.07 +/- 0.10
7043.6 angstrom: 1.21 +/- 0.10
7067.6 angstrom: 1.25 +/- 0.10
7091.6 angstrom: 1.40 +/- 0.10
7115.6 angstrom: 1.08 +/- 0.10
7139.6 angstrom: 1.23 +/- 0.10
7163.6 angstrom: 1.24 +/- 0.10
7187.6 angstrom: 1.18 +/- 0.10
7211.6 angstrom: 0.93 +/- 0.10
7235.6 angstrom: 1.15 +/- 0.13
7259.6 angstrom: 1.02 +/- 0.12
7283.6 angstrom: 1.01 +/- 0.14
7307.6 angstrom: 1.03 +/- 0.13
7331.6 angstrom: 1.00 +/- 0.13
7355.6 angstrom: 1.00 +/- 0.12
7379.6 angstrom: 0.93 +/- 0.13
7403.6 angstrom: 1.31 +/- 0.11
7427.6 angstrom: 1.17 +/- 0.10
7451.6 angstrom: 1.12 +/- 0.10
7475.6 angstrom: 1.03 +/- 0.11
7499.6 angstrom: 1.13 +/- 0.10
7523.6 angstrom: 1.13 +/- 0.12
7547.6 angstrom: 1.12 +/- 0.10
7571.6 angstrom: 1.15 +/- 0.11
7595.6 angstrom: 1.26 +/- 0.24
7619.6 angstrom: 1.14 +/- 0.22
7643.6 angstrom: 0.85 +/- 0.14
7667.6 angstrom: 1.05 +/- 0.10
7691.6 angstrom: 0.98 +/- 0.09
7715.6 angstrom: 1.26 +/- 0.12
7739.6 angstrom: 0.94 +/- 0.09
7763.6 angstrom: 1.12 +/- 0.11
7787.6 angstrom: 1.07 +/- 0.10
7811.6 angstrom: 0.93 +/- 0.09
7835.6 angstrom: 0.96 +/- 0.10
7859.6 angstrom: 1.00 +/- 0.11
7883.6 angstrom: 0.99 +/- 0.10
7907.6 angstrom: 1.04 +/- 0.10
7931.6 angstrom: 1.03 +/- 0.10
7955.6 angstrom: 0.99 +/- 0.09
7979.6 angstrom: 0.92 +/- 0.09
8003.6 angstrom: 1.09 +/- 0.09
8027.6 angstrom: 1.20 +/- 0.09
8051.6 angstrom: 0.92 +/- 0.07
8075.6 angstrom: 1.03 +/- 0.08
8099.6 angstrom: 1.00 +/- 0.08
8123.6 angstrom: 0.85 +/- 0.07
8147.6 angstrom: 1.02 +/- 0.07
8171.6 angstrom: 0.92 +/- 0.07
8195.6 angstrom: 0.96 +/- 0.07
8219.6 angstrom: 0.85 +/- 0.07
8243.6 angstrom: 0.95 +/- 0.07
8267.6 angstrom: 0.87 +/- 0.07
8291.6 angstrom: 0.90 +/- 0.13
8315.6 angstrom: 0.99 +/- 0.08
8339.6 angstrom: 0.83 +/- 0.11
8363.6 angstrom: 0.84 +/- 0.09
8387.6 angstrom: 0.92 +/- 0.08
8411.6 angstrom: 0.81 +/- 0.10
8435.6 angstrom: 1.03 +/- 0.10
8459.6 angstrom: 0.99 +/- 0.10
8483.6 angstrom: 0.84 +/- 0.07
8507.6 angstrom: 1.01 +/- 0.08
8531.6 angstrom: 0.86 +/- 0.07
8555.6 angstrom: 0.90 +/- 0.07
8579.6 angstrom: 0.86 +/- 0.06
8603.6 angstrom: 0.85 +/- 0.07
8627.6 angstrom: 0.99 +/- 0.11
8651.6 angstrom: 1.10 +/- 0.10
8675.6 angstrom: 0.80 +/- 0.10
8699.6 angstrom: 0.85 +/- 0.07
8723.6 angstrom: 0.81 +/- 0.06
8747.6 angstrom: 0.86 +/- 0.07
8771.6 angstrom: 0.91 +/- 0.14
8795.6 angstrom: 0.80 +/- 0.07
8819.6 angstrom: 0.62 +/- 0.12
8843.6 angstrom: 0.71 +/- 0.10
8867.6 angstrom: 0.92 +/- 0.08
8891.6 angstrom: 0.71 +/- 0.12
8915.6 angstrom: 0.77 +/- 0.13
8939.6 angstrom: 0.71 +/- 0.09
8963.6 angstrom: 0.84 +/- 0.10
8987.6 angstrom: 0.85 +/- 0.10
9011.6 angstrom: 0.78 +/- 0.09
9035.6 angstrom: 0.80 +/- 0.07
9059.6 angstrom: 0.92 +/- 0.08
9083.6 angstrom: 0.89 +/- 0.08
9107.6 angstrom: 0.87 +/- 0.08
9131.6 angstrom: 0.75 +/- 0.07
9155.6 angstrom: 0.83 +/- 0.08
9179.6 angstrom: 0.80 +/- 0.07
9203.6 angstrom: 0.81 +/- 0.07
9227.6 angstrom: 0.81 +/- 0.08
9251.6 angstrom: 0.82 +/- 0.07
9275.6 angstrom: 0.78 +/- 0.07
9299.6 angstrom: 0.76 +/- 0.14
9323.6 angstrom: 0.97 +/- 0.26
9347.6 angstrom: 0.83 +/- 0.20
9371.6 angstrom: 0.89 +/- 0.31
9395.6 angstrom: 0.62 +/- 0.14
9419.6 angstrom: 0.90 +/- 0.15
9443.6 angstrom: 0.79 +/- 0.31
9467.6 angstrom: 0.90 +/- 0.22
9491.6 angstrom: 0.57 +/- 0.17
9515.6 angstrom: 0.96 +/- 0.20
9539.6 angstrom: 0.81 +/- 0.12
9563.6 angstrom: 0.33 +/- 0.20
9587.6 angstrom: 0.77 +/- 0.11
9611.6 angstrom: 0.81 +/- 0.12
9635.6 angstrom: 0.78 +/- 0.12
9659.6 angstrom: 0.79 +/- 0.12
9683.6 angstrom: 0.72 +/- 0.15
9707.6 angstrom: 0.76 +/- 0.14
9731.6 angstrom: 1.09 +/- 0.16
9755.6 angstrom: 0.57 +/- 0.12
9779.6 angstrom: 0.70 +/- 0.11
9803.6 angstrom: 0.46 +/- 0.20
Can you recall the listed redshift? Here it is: 0.03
